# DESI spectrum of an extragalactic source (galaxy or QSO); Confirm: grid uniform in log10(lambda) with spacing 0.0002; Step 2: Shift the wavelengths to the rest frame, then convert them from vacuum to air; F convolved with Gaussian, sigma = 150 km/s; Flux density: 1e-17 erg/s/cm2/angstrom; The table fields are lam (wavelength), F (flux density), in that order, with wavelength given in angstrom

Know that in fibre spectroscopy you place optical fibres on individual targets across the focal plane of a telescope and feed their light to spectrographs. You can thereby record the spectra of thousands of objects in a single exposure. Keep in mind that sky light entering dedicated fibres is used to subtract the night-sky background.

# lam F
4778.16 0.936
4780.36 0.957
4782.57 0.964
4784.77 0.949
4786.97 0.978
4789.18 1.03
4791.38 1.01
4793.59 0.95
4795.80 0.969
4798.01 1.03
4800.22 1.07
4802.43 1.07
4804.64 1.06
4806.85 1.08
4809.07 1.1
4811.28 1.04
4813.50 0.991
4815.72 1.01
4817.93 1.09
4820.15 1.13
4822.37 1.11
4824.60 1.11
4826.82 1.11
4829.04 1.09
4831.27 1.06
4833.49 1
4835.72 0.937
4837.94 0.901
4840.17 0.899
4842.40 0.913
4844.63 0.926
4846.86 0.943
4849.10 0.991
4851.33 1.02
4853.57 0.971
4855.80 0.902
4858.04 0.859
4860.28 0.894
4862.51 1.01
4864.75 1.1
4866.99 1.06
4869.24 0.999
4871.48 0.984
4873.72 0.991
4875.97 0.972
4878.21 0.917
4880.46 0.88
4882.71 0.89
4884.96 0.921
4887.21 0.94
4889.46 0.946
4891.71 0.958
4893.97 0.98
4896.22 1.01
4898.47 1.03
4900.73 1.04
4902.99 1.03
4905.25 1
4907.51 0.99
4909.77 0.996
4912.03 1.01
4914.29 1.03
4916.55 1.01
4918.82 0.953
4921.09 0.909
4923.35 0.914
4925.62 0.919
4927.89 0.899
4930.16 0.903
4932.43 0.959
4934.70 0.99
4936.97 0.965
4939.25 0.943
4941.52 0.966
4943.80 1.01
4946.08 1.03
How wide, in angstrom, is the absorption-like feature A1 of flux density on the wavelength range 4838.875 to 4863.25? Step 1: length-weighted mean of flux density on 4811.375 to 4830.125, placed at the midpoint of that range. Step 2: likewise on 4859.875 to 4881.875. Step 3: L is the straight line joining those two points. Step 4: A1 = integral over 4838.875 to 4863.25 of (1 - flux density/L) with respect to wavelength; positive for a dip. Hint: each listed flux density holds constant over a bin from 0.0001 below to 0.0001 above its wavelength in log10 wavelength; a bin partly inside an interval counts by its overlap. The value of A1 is 1.97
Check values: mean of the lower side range 1.08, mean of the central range 0.938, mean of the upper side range 0.982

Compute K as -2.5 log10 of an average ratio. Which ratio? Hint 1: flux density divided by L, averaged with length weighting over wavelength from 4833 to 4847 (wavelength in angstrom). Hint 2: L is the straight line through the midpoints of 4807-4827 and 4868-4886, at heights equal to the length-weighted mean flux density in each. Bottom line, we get 0.108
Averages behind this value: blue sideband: 1.08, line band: 0.928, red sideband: 0.945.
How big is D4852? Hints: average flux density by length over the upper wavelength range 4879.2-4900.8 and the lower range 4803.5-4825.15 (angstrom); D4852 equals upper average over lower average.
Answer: 0.9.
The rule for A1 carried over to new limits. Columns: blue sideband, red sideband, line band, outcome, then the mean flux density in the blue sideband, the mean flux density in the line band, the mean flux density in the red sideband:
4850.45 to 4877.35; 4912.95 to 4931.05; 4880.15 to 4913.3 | -0.6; 0.979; 0.977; 0.943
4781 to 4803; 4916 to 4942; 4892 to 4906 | -0.8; 0.999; 1.01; 0.942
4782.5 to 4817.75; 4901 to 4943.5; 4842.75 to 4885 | 1.5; 1.02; 0.96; 0.968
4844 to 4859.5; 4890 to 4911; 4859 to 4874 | -0.7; 0.944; 1.01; 1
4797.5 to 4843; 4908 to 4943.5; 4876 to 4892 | 1.1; 1.04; 0.923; 0.96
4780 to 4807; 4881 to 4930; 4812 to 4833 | -1.6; 1.01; 1.07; 0.968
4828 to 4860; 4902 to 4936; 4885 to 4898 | 0.0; 0.956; 0.967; 0.967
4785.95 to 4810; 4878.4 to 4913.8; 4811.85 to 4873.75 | 0.3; 1.03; 1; 0.974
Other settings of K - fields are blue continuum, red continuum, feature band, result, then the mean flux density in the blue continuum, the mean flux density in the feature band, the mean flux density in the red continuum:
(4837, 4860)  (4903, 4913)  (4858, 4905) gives -0.01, 0.931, 0.975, 1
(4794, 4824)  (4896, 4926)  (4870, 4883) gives 0.08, 1.06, 0.944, 0.99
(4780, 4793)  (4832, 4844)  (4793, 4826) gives -0.10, 0.981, 1.06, 0.935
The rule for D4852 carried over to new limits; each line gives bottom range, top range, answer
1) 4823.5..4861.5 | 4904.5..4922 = 1.02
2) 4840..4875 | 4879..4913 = 1.01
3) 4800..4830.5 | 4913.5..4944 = 0.89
